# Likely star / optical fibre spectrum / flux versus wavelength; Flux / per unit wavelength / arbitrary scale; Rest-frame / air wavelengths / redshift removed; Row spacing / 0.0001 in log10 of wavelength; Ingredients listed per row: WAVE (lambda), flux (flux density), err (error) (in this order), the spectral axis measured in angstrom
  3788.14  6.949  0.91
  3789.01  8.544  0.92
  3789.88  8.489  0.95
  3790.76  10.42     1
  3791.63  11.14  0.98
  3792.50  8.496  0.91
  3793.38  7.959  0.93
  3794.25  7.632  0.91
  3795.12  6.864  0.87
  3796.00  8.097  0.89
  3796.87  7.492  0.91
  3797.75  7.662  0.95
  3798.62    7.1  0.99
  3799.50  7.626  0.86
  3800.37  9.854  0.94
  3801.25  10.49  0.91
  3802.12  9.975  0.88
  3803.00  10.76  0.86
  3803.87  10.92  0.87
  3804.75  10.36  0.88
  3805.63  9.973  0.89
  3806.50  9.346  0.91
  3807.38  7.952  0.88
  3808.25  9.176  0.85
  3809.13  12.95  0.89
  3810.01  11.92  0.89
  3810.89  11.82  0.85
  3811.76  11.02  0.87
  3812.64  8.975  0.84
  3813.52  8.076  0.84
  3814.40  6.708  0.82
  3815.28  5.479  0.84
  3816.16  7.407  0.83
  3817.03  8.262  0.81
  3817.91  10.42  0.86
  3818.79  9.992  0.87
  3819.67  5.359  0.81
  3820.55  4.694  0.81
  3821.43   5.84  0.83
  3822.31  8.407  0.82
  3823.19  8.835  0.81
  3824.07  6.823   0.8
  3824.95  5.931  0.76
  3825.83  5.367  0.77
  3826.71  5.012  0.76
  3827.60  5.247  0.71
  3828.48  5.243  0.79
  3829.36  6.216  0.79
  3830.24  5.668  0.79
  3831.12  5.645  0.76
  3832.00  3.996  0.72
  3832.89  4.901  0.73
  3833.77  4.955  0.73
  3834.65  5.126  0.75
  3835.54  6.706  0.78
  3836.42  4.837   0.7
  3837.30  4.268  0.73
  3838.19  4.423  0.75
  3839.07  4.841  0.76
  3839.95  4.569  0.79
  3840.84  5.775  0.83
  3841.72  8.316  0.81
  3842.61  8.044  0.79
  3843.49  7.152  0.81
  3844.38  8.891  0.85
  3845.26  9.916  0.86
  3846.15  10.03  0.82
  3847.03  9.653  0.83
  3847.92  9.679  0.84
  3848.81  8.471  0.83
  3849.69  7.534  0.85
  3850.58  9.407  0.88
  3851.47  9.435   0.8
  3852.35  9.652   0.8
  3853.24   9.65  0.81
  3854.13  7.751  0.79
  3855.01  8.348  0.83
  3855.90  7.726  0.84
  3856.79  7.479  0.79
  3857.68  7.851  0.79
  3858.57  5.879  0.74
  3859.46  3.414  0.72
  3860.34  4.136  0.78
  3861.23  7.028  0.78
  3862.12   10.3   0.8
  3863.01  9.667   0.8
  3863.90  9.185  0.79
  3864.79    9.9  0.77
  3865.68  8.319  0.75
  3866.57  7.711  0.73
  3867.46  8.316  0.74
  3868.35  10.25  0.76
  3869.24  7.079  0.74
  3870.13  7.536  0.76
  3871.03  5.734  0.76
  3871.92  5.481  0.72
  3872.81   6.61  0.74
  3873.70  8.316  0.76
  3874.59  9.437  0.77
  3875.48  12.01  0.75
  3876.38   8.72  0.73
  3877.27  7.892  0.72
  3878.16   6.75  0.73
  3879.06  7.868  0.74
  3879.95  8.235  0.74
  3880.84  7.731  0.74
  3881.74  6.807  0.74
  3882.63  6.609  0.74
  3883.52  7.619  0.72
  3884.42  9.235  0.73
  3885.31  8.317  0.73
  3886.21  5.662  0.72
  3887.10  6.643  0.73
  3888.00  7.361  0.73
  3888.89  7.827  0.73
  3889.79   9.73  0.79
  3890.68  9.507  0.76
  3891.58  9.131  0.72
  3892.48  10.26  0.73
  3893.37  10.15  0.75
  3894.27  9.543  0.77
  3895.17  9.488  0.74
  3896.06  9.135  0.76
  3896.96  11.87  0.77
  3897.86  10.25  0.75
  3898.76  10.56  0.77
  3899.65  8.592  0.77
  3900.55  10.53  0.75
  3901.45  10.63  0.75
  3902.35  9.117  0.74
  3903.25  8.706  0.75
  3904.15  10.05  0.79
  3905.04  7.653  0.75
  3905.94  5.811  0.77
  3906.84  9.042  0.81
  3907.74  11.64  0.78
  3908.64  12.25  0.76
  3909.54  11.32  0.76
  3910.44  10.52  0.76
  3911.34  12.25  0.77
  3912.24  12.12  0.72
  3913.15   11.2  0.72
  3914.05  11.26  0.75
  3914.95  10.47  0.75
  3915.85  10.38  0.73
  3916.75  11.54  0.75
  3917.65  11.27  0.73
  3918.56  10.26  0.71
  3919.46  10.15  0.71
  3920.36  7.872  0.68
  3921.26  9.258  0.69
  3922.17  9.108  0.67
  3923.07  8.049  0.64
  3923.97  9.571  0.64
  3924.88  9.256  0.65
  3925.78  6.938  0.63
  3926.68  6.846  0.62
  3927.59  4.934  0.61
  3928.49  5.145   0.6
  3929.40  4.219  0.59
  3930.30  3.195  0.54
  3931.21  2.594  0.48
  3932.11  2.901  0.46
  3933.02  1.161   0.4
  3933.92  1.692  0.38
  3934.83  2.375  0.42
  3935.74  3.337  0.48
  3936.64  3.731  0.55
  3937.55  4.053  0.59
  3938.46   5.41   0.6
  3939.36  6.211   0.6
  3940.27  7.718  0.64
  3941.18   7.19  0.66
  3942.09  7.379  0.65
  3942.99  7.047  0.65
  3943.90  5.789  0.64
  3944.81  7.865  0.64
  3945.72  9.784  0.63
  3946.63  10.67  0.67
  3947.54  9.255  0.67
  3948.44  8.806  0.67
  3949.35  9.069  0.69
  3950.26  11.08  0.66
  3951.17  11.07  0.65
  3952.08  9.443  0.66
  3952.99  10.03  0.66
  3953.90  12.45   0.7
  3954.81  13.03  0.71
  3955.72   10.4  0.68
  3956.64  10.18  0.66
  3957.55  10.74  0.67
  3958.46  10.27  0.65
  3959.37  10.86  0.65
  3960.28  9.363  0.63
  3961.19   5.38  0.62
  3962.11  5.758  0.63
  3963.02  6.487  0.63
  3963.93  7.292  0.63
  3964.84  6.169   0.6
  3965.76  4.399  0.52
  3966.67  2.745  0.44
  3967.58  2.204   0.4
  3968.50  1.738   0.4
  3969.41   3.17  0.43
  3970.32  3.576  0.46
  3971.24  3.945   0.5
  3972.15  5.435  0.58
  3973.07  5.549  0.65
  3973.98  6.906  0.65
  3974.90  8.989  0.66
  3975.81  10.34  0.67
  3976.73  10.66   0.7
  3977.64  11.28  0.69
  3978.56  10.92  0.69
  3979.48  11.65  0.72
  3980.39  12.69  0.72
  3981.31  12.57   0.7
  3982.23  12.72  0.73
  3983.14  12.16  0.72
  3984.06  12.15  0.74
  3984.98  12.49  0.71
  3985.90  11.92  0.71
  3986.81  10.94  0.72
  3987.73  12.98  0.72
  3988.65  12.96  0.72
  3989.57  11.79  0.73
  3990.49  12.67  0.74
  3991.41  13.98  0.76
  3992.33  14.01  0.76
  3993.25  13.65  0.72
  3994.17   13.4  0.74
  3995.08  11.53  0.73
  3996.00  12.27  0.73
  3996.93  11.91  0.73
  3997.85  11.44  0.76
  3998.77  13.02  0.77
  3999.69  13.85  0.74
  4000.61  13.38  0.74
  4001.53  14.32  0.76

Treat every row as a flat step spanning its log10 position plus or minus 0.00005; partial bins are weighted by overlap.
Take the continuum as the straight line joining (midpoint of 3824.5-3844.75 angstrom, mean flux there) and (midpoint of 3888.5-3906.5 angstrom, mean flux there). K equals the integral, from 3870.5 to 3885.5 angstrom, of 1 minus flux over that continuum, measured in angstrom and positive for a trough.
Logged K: 0.8 angstrom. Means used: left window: 5.69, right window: 9.43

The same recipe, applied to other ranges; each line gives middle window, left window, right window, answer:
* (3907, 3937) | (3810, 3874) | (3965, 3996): 2.6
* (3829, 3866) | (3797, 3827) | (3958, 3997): 6.3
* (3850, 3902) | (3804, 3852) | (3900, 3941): -4.7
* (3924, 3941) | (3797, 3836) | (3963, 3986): 7.0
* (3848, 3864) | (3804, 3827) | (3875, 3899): 1.1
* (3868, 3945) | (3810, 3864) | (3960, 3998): 1.9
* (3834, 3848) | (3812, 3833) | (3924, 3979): -0.4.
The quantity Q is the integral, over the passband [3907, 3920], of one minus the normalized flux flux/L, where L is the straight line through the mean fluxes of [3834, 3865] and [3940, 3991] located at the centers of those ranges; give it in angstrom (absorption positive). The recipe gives -4.3 angstrom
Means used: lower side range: 7.54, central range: 11.1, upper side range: 8.98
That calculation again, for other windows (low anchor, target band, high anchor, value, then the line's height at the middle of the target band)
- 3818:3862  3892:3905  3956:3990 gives -3.7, 7.68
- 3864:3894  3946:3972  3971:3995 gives 6.5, 10.5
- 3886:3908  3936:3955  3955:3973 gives -3.3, 7.17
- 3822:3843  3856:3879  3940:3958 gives -3.0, 6.88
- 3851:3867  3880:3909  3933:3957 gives -4.0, 7.88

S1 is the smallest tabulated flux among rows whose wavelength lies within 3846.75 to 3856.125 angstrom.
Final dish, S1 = 7.534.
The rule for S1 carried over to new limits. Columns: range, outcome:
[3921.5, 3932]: 2.594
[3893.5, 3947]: 1.161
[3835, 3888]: 3.414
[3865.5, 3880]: 5.481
